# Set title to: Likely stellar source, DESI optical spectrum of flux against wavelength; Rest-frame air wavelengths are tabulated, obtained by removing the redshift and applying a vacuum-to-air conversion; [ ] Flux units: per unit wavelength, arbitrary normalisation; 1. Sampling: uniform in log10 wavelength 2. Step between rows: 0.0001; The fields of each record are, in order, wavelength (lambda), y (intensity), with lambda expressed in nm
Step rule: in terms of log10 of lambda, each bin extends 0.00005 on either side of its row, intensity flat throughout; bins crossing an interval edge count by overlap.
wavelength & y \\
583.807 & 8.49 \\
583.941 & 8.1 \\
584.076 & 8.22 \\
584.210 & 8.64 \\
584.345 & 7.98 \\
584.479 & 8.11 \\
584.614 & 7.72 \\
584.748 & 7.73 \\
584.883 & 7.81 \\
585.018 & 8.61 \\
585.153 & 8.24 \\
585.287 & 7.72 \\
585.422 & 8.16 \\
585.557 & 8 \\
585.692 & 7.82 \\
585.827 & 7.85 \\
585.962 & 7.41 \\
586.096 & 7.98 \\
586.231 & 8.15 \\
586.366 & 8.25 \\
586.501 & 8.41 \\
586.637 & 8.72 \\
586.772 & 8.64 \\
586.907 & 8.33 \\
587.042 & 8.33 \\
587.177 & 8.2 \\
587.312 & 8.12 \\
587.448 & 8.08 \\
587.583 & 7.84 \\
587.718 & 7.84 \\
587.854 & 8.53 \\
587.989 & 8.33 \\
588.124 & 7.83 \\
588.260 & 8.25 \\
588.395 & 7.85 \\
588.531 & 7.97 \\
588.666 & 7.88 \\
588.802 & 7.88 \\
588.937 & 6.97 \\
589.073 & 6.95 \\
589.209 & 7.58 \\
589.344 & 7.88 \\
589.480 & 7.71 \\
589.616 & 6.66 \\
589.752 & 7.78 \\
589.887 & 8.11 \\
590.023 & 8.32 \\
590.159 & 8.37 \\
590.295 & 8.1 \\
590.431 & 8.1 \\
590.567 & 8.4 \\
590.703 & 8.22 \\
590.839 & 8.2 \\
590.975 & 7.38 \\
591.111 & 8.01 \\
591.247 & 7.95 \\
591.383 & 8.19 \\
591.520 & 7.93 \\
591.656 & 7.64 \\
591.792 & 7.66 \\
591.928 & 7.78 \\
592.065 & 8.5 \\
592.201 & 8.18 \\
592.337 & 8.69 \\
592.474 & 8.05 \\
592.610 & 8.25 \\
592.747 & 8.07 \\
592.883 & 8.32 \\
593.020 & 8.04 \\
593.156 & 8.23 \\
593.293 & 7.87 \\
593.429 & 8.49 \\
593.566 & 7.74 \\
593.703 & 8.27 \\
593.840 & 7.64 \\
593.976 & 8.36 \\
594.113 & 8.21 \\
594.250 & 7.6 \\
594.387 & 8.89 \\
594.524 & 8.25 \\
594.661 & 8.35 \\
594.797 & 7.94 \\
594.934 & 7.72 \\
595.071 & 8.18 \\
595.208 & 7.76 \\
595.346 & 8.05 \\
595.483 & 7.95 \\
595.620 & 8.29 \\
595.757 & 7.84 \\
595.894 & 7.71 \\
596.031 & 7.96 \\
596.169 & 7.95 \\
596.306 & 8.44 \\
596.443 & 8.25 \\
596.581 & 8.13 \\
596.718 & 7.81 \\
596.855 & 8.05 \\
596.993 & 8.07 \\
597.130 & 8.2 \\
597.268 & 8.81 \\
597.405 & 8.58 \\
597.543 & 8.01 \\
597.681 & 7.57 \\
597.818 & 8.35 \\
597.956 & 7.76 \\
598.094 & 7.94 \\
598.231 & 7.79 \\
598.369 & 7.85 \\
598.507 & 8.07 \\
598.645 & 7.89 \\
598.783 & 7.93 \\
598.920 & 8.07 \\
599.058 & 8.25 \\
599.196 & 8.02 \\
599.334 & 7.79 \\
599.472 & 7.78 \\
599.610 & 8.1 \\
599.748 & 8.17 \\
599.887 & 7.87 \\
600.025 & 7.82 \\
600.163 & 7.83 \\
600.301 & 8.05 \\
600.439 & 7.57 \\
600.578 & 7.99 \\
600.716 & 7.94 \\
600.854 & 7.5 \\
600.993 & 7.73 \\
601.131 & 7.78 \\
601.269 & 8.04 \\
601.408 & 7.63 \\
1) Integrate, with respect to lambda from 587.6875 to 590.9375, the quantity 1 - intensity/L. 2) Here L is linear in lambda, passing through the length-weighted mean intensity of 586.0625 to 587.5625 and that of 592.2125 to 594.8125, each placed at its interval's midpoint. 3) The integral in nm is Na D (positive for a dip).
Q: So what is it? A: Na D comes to 0.13 nm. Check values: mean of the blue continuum 8.28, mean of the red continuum 8.18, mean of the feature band 7.9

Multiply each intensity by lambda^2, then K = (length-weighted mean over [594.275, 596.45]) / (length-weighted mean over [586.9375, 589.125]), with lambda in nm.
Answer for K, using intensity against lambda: 1.0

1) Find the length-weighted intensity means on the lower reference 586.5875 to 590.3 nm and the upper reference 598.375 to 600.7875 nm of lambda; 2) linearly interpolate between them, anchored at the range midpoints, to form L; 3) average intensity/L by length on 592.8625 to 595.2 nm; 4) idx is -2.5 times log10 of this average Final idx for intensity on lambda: -0.02 mag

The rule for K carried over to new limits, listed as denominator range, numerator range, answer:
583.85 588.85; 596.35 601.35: 1.03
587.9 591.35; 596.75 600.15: 1.05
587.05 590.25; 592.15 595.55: 1.05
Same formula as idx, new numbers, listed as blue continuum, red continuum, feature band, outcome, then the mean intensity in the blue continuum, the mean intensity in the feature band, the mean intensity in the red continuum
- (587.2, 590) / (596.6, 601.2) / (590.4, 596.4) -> -0.03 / 7.82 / 8.07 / 7.97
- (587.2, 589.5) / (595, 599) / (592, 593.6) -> -0.03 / 7.86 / 8.21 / 8.04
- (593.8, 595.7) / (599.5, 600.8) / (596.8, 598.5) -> -0.01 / 8.09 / 8.08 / 7.92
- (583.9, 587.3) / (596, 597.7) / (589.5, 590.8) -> 0.02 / 8.13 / 8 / 8.16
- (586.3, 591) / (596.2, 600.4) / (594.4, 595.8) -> -0.01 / 8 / 8.07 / 8.04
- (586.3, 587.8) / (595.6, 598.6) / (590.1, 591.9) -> 0.02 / 8.25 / 8.01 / 8.06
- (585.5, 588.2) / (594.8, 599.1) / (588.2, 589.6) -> 0.06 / 8.13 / 7.65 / 8.04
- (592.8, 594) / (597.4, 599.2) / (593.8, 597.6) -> -0.01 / 8.1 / 8.11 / 7.98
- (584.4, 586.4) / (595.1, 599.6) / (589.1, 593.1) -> 0.00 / 7.97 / 7.99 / 8.03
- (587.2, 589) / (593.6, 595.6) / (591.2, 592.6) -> 0.00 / 7.96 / 8.07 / 8.08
